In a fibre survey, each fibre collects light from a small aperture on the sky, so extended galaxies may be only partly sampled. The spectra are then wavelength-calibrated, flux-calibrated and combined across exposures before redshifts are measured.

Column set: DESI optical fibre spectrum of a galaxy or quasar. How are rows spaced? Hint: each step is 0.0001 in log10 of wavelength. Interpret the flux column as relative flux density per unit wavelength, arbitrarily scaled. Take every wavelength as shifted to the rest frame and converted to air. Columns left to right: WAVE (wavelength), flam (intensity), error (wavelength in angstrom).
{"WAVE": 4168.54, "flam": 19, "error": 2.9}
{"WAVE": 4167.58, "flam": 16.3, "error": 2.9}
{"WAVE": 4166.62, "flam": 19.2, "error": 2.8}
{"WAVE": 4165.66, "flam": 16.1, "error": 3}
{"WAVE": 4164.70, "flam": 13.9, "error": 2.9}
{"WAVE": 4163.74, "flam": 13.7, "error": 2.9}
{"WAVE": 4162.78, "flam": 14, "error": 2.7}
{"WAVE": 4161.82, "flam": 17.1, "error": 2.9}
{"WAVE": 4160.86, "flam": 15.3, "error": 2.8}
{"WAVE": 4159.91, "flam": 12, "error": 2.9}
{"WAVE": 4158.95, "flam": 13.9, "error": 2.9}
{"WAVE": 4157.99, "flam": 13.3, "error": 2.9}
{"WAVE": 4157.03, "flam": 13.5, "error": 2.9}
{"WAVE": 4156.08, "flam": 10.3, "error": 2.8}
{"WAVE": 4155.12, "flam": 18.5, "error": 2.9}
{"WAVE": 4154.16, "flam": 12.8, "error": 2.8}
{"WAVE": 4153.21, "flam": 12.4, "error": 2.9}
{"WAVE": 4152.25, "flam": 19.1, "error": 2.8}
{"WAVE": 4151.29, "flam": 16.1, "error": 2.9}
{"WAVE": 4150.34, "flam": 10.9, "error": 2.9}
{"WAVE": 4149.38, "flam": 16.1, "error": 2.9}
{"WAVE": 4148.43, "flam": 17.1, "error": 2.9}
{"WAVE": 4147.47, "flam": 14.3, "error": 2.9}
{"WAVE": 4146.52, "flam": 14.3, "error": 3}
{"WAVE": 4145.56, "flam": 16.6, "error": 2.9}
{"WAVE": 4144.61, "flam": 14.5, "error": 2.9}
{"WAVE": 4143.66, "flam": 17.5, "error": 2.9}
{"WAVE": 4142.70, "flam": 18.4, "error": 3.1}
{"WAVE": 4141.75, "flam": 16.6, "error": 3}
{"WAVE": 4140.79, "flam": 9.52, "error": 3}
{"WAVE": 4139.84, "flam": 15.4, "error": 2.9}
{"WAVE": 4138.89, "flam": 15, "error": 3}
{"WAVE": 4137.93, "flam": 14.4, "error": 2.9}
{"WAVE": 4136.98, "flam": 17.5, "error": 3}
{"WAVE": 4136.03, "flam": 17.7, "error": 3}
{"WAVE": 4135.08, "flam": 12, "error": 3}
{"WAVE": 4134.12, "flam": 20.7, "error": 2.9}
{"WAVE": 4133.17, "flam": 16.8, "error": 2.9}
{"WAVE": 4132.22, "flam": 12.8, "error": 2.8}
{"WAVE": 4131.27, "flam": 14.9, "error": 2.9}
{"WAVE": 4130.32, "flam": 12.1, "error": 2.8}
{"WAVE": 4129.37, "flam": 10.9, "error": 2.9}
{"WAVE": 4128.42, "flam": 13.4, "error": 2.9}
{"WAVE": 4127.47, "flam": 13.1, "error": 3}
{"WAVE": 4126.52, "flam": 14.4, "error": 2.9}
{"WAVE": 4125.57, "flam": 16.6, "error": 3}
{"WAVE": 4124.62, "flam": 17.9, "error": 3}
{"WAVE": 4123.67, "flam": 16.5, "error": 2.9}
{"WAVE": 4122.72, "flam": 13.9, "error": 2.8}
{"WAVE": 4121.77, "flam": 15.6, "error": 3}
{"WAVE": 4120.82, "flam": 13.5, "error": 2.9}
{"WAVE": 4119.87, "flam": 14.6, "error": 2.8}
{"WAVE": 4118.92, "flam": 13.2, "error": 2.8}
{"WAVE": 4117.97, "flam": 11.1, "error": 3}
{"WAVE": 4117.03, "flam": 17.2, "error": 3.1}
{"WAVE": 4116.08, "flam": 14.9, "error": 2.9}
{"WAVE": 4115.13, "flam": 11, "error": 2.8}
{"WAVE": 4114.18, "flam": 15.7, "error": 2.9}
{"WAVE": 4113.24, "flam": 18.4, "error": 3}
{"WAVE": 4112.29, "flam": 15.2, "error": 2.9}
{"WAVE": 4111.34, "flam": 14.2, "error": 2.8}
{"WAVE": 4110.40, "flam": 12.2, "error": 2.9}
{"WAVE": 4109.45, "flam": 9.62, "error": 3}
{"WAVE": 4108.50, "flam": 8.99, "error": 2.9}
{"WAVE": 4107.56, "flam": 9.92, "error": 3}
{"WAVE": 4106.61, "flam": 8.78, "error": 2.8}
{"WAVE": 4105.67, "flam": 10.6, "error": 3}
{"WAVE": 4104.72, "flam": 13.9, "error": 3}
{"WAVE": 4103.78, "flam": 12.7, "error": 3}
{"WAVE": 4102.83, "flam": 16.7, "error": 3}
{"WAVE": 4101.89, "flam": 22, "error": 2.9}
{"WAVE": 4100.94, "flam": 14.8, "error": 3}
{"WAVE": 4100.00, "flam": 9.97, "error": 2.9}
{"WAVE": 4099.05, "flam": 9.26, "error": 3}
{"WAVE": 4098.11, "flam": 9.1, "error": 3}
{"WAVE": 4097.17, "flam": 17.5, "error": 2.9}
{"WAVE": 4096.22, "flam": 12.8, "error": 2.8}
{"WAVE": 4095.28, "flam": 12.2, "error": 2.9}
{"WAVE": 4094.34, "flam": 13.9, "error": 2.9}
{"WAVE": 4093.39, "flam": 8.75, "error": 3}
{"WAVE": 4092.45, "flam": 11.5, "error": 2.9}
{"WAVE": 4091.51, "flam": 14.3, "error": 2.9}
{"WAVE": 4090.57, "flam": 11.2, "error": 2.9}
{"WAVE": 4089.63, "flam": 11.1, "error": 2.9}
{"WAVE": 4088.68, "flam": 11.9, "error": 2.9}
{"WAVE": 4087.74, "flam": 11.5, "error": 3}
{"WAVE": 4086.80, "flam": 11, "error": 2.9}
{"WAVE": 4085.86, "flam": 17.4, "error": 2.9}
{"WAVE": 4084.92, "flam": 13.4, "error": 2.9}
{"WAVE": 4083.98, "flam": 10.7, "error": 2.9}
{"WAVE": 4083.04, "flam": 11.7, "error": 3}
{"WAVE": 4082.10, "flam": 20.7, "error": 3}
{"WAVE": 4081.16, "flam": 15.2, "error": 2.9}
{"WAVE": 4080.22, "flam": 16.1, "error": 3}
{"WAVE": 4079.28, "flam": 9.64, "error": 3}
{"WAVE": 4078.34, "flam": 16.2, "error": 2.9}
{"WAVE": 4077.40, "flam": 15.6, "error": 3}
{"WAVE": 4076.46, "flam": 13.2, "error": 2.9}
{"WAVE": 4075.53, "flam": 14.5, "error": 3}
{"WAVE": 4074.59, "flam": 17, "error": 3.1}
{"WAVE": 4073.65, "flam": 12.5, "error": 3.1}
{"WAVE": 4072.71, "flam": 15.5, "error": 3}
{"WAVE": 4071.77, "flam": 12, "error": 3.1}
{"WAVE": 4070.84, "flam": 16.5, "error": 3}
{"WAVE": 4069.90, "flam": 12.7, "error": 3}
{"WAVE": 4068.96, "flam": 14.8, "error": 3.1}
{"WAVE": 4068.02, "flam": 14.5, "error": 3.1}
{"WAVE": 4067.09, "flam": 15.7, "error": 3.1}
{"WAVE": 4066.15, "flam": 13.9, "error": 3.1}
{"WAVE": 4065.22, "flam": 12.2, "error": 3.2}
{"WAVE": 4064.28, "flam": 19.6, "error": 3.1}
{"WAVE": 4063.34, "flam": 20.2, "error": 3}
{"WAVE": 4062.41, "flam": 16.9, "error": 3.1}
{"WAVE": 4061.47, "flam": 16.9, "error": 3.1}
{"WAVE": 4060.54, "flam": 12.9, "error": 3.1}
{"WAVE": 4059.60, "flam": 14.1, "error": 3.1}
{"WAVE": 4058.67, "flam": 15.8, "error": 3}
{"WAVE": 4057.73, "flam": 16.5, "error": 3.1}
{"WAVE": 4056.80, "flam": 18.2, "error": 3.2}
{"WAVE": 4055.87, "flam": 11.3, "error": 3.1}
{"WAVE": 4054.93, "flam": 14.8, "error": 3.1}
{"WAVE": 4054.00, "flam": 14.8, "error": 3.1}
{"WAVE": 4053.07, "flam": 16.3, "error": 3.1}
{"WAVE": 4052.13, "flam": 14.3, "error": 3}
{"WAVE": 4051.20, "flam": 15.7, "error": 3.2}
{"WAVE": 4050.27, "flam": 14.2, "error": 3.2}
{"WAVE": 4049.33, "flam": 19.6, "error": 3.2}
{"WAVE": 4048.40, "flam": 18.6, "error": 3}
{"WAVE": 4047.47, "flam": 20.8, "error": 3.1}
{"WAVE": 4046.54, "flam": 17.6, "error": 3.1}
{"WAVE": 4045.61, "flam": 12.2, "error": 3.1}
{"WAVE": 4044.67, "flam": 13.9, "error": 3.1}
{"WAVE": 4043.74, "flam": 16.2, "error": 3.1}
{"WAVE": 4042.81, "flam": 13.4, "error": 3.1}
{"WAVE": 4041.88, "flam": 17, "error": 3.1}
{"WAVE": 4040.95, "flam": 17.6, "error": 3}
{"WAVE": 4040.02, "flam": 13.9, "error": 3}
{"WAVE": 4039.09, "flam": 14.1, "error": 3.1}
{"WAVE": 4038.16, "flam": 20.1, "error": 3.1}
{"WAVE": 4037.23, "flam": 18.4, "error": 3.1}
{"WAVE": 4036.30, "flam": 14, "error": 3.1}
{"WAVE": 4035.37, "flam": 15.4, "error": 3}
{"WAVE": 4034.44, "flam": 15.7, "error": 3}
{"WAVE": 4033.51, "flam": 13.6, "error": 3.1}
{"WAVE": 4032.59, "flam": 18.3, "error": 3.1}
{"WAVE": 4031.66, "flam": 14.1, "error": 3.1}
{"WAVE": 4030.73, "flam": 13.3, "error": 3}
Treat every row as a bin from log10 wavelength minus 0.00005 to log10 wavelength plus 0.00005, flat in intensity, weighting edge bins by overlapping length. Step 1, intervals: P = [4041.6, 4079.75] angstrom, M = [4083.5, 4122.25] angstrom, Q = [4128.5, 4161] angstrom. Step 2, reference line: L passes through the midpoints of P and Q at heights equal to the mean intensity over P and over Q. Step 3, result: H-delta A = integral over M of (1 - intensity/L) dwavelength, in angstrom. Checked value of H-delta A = 5.3 angstrom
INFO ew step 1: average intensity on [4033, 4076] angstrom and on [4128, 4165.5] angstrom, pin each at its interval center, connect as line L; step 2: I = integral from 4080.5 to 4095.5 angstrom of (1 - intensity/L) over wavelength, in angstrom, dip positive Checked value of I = 2.3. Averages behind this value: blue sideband 15.6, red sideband 14.8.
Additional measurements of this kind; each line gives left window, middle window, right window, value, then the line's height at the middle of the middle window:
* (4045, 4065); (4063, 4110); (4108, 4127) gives 5.37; 15.2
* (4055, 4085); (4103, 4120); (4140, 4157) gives 2.28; 14.9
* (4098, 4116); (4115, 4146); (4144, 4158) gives -2.25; 13.9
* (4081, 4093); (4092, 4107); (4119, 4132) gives 0.80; 13.5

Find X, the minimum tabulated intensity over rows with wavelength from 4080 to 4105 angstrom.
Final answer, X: 8.75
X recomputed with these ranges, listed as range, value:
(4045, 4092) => 9.64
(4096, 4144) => 8.78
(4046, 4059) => 11.3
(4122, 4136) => 10.9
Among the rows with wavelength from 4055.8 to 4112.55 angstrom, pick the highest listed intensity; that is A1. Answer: 22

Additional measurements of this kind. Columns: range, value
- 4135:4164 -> 19.1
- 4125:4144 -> 20.7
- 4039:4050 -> 20.8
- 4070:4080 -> 17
